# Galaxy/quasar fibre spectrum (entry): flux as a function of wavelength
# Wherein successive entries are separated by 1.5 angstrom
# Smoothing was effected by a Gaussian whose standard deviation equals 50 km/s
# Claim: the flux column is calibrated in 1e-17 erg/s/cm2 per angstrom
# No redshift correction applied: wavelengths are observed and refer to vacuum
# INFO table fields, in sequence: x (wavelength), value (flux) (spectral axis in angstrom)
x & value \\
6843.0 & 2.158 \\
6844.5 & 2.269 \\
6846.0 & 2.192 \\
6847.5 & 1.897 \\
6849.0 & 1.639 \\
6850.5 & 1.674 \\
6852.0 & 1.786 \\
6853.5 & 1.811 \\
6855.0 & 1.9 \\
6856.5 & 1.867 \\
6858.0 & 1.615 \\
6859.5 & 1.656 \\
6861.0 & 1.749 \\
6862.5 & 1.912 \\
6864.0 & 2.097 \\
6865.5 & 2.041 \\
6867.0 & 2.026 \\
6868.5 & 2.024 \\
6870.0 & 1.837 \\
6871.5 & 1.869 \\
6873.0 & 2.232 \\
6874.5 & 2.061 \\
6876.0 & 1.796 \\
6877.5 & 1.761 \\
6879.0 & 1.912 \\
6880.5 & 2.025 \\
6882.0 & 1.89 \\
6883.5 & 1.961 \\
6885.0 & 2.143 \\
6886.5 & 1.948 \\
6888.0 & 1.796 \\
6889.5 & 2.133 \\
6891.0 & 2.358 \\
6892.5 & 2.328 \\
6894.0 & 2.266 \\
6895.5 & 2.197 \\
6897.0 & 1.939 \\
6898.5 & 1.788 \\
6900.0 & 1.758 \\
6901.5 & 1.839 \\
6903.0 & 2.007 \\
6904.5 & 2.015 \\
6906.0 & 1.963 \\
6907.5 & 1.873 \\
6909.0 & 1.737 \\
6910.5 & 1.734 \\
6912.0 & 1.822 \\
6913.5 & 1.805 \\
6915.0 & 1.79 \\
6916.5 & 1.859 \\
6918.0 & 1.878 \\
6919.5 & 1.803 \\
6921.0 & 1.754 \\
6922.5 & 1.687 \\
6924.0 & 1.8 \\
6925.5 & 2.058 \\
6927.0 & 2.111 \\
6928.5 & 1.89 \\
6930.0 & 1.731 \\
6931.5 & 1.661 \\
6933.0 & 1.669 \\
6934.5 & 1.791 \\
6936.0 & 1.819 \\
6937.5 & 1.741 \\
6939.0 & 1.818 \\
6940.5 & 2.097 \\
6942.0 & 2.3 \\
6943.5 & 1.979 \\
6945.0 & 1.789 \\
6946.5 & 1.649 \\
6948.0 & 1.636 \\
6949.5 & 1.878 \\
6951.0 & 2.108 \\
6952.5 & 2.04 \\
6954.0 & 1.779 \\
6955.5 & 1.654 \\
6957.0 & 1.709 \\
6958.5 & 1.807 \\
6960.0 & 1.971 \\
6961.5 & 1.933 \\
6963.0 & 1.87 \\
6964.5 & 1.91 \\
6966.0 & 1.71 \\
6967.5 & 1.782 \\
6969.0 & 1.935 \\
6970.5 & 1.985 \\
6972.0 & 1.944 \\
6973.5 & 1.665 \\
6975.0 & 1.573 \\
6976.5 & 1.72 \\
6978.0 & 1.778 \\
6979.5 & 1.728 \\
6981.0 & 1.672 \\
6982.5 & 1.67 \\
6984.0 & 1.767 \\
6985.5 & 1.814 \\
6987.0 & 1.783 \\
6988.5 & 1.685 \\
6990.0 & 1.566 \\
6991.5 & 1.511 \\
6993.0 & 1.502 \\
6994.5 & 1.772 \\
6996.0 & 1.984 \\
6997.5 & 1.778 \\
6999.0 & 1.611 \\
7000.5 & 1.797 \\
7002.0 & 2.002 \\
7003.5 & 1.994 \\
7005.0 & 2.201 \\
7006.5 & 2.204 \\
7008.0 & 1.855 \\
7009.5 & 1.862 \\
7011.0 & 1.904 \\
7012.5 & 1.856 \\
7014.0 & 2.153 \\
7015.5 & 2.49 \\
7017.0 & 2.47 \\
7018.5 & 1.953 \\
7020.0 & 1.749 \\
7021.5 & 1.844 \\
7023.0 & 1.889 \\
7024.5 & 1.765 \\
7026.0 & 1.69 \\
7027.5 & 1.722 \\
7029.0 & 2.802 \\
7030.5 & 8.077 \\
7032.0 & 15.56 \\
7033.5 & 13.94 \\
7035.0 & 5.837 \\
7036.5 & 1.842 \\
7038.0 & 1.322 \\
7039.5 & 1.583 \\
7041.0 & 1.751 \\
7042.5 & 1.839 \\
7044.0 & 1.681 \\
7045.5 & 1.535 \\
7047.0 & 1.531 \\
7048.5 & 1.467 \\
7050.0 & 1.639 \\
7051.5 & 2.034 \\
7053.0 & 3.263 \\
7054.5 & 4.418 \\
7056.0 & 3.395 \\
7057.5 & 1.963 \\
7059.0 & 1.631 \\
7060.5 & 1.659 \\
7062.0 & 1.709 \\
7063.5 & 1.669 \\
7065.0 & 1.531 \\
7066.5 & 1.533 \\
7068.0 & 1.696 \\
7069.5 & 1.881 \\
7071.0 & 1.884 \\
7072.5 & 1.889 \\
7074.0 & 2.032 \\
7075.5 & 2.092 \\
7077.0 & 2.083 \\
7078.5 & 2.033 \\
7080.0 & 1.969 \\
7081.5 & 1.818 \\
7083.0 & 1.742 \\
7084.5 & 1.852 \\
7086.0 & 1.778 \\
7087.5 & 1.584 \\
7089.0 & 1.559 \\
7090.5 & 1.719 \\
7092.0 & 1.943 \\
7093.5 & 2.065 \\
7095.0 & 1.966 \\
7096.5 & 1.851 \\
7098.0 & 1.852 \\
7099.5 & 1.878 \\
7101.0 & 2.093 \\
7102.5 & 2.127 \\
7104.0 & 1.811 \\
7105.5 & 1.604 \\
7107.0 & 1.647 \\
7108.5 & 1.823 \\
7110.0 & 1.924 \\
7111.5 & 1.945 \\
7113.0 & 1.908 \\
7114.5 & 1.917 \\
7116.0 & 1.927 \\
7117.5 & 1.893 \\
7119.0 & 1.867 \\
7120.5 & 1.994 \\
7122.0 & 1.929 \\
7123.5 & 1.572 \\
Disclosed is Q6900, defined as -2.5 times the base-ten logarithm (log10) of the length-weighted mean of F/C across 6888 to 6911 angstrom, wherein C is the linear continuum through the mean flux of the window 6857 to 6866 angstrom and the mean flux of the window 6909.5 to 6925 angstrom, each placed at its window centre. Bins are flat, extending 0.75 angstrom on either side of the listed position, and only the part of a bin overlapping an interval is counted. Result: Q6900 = -0.10 mag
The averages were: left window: 1.84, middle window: 1.99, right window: 1.8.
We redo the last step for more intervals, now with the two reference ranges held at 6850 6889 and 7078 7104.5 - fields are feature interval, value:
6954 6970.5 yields 0.03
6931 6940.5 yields 0.07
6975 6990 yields 0.10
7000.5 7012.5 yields -0.06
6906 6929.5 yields 0.03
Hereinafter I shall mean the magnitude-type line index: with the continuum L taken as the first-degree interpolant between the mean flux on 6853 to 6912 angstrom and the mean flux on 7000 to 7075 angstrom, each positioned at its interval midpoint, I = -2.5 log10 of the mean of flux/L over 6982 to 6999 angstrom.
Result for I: 0.39 mag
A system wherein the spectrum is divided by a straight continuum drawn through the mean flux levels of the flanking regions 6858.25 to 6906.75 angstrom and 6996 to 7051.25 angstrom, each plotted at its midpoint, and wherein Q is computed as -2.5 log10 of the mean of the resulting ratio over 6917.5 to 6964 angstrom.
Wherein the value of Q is 0.25 mag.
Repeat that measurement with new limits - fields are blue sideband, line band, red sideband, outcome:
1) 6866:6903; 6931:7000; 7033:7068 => 0.25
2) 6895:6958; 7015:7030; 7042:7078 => -0.09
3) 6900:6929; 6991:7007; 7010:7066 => 0.37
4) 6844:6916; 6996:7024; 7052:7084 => 0.03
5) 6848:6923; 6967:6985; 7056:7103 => 0.07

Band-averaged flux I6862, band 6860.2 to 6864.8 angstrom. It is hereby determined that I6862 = 1.92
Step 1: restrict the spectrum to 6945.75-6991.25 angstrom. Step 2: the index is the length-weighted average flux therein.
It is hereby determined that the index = 1.79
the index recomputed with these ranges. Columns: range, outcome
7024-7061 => 3.46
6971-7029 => 1.85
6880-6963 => 1.9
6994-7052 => 2.8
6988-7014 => 1.84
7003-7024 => 2.03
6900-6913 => 1.87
